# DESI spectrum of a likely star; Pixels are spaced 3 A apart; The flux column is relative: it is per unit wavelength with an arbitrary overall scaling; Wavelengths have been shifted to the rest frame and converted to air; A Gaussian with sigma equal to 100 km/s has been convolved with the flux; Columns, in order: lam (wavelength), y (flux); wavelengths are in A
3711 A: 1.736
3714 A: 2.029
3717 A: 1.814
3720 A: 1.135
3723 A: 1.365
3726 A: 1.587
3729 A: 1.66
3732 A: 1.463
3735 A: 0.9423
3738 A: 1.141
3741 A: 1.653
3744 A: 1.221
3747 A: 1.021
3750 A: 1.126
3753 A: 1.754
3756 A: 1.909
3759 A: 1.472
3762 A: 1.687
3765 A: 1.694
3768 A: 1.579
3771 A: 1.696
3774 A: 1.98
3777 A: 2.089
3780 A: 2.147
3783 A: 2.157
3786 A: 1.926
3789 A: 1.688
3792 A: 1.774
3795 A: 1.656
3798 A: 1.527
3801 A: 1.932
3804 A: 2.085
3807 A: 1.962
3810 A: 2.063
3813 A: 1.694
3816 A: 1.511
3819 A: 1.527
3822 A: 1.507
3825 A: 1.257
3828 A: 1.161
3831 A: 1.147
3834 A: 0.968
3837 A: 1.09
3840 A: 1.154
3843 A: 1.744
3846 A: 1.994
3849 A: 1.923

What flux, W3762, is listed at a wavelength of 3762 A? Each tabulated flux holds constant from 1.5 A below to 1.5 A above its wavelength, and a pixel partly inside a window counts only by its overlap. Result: 1.687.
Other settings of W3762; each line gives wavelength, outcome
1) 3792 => 1.774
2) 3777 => 2.089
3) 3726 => 1.587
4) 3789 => 1.688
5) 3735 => 0.9423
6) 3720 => 1.135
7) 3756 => 1.909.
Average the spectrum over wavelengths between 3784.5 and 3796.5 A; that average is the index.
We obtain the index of 1.76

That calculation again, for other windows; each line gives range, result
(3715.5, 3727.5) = 1.48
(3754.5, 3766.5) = 1.69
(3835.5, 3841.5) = 1.12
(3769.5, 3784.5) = 2.01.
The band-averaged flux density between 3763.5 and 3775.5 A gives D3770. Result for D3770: 1.74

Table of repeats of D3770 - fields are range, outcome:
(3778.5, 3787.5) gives 2.08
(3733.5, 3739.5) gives 1.04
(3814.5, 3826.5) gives 1.45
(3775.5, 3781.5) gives 2.12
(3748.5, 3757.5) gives 1.6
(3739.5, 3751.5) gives 1.26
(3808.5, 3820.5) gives 1.7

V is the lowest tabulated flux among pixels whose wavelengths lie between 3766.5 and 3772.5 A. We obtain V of 1.579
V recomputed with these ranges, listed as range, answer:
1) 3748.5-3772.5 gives 1.126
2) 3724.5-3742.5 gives 0.9423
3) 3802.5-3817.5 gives 1.511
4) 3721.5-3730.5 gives 1.365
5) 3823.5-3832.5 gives 1.147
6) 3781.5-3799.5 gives 1.527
